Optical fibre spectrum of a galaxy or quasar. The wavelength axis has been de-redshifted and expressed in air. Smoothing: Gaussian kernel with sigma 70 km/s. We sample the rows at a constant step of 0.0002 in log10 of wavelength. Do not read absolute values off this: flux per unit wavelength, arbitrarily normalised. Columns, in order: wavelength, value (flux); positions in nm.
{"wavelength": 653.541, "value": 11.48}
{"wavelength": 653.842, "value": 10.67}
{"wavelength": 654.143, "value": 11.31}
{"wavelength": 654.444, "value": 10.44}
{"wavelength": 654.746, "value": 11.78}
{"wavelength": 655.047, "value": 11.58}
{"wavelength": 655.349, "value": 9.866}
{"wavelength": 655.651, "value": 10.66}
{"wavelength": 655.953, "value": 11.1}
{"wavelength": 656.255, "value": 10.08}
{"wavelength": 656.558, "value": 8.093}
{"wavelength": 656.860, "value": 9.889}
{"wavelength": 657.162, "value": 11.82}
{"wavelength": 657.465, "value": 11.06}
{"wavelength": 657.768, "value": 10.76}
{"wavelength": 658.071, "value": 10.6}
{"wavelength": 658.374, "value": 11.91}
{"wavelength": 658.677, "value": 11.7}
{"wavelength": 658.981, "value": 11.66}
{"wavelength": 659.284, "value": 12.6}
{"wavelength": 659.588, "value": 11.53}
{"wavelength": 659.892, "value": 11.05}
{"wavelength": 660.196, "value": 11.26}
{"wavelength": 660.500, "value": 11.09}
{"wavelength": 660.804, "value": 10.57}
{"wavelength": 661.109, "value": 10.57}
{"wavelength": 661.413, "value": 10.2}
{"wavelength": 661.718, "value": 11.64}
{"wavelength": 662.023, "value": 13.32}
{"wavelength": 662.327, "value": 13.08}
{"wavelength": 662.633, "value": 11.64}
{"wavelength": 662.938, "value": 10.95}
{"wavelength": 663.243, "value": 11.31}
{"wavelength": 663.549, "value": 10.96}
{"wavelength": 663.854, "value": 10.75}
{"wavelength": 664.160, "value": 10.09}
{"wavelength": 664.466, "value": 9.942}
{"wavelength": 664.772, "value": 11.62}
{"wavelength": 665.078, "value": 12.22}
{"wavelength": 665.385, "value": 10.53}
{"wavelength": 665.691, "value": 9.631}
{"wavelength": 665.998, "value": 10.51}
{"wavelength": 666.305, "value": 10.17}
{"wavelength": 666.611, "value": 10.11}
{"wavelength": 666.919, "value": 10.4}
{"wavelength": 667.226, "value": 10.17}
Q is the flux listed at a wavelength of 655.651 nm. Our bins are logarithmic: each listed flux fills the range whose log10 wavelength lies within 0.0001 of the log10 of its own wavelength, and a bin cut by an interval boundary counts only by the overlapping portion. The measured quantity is 10.66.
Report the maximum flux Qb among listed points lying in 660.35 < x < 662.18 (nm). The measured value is 13.32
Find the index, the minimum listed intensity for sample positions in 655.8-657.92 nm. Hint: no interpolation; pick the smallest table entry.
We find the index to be 8.093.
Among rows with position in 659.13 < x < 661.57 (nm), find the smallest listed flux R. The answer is 10.2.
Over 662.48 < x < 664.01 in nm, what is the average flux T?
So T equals 11.1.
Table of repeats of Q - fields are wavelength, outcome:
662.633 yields 11.64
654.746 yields 11.78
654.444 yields 10.44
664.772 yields 11.62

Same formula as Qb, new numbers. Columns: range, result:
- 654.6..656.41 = 11.78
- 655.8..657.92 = 11.82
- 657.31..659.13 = 11.91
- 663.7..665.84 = 12.22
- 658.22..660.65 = 12.6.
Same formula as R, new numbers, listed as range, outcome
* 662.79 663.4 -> 10.95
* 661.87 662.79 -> 11.64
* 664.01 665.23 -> 9.942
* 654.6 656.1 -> 9.866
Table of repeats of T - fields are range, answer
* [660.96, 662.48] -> 11.8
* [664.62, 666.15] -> 10.9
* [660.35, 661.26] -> 10.7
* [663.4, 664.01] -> 10.9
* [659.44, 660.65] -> 11.2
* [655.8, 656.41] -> 10.6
